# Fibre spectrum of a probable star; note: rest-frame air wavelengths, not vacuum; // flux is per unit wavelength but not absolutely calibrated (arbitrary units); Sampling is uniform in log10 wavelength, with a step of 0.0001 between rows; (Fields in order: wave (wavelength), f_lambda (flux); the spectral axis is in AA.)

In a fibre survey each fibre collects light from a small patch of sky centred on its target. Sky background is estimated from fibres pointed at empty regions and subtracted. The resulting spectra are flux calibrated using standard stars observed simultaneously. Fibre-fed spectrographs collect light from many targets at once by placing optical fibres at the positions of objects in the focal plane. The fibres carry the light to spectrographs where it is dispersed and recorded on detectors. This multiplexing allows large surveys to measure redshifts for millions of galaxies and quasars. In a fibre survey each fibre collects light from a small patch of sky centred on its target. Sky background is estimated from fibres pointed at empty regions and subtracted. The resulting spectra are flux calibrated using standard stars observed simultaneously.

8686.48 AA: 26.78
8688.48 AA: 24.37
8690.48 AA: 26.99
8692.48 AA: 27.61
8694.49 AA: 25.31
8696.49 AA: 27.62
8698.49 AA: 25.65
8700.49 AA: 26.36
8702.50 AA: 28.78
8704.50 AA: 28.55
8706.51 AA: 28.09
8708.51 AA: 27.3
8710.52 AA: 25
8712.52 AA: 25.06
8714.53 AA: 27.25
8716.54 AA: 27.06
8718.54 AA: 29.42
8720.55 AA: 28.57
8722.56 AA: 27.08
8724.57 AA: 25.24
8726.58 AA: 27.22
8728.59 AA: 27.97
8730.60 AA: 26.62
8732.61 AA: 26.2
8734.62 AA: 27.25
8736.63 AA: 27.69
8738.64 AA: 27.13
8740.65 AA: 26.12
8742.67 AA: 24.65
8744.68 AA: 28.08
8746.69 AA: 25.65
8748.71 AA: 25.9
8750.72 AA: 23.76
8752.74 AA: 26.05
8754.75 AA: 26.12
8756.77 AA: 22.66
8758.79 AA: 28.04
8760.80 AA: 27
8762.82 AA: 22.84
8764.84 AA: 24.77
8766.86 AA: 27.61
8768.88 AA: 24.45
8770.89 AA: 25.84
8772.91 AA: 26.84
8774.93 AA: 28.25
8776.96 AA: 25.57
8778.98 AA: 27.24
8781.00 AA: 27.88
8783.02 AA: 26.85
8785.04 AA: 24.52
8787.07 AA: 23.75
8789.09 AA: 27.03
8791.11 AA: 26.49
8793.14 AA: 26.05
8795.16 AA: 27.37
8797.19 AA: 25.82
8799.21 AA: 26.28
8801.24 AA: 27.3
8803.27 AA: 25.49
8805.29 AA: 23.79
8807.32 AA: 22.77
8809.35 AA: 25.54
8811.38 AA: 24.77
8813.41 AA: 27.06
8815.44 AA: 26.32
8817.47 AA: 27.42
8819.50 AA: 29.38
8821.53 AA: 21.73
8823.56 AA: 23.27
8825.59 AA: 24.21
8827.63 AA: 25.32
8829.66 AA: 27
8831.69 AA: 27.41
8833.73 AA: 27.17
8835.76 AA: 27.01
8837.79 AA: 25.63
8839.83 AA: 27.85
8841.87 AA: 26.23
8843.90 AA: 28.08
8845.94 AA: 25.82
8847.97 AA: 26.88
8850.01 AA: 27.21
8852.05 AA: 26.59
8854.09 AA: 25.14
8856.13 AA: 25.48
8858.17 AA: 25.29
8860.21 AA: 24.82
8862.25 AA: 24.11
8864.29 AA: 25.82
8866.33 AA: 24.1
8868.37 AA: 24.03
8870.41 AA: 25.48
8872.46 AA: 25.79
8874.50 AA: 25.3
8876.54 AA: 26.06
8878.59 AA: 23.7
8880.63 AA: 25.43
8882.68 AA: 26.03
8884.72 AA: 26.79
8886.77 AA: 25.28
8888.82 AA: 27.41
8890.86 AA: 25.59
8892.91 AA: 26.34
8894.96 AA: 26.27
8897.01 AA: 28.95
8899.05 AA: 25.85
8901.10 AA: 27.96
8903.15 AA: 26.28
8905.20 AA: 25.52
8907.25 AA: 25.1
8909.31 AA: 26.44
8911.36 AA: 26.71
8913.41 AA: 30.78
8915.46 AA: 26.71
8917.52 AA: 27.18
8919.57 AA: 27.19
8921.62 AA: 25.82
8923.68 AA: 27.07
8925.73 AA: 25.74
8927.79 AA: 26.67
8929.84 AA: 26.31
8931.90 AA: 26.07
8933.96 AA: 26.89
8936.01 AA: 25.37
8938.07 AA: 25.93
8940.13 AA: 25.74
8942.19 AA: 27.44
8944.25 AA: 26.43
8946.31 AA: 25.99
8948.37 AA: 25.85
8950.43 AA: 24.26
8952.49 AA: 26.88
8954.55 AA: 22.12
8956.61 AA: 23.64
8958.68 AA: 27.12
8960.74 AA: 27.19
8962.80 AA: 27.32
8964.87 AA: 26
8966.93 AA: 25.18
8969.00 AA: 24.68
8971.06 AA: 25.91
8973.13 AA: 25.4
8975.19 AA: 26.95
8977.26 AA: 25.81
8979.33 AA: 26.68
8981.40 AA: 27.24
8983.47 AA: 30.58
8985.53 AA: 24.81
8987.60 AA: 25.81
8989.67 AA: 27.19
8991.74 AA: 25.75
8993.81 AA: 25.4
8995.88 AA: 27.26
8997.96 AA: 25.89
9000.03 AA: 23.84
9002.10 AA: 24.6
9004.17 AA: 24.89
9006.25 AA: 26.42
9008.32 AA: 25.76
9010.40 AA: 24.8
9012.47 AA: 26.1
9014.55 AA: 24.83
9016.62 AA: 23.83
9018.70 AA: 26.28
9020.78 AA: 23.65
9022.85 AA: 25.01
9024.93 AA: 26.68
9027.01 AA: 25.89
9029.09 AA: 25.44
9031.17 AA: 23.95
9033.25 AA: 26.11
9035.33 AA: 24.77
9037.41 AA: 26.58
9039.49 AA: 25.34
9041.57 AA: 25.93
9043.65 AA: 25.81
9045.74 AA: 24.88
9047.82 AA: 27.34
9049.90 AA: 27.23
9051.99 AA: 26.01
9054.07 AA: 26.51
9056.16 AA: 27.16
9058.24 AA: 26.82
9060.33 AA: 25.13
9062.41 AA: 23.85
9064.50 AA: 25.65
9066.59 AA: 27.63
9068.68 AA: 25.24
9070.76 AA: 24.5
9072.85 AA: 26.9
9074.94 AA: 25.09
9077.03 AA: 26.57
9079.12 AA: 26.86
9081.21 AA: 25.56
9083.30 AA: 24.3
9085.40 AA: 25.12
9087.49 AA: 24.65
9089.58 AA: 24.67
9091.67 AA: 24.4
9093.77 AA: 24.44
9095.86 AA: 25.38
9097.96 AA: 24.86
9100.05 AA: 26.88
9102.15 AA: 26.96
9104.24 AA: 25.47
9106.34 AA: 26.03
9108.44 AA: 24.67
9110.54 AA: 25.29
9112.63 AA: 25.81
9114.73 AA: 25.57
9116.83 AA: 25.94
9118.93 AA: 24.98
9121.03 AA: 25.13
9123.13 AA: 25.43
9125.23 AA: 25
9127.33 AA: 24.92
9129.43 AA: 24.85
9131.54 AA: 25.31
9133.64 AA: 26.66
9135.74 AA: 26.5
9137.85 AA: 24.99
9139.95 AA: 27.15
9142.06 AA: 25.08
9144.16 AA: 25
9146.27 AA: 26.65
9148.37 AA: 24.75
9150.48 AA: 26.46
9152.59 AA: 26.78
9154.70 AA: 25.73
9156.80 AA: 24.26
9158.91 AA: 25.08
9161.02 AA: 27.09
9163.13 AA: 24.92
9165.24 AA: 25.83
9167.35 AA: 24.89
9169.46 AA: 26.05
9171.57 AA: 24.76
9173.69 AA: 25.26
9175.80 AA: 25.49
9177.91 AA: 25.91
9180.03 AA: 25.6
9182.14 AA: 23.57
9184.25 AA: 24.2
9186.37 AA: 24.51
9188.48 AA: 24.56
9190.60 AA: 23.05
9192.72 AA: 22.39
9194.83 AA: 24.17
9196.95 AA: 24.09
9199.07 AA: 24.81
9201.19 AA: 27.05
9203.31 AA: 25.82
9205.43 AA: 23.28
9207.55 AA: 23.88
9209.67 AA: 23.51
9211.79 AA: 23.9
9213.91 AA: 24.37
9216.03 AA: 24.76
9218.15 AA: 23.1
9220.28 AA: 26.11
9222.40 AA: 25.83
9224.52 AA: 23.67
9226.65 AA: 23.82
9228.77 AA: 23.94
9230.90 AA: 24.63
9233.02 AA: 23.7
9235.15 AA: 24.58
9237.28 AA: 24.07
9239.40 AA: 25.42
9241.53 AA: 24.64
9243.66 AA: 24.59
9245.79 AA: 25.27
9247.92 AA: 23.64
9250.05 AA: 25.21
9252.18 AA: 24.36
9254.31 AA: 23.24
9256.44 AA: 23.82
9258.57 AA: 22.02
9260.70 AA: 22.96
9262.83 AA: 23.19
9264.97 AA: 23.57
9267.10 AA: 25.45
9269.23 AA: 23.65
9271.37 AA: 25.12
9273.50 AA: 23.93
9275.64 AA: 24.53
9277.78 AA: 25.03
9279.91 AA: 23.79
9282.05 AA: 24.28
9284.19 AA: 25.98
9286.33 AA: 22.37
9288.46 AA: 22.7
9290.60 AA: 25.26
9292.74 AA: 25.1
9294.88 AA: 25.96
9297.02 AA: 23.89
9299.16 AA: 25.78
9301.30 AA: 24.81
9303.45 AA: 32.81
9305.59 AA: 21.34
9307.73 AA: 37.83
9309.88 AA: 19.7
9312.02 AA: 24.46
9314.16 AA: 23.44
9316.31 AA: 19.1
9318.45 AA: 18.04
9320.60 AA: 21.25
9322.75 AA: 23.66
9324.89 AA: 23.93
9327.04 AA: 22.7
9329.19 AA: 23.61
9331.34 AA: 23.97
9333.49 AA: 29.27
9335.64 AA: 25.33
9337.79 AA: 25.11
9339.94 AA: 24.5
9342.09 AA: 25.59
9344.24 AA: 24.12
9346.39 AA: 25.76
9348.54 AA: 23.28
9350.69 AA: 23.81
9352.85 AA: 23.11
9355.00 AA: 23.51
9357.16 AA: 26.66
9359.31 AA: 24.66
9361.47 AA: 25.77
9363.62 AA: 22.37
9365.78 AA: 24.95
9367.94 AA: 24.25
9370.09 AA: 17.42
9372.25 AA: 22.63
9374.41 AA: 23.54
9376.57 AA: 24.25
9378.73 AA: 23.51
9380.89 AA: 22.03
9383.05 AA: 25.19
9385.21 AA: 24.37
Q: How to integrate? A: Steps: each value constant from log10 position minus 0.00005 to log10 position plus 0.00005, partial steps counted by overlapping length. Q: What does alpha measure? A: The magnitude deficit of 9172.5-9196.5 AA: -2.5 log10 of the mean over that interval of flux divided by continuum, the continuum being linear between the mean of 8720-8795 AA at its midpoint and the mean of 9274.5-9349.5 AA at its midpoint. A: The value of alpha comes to 0.02 mag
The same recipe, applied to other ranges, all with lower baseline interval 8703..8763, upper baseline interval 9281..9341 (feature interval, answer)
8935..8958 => 0.02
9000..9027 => 0.02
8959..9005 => -0.02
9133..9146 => -0.03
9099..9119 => -0.02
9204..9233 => 0.03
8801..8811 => 0.07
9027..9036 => 0.01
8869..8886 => 0.02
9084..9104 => 0.00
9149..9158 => -0.03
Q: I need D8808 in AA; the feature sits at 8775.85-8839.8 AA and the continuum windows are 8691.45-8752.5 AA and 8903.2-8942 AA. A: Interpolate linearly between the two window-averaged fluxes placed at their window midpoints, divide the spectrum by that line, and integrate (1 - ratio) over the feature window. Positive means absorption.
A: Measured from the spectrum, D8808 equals 1.7 AA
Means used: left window 26.8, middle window 25.9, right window 26.5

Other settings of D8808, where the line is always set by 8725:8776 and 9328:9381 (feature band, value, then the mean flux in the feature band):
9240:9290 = 0.76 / 24.1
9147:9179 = -0.99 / 25.6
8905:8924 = -0.95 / 26.9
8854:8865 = 0.31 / 25.1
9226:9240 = 0.16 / 24.3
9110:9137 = -0.61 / 25.5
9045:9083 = -1.36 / 26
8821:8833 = 0.42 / 25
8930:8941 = -0.20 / 26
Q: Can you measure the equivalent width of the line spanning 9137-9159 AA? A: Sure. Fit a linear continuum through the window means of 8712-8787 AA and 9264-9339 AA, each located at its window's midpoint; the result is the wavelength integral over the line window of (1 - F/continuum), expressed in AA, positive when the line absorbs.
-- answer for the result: -0.6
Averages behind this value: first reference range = 26.4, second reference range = 24.5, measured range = 25.7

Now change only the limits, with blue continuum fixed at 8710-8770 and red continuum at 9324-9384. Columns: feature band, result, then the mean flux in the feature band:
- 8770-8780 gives -0.2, 26.7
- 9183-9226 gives 0.5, 24.3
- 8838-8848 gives -0.4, 26.9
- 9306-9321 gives 0.5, 23.4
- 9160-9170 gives -0.4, 25.7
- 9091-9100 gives 0.0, 25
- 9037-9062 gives -1.0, 26.2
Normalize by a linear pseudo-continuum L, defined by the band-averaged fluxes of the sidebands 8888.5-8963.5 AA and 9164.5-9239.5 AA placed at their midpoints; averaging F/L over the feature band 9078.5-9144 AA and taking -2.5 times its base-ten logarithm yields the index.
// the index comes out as -0.01 mag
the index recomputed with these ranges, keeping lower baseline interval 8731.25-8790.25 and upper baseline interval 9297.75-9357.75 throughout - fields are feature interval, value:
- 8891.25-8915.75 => -0.05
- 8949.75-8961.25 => 0.02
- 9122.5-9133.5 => -0.01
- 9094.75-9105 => -0.03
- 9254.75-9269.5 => 0.05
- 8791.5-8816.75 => 0.01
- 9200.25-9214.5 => 0.01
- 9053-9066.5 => -0.03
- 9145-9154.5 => -0.05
